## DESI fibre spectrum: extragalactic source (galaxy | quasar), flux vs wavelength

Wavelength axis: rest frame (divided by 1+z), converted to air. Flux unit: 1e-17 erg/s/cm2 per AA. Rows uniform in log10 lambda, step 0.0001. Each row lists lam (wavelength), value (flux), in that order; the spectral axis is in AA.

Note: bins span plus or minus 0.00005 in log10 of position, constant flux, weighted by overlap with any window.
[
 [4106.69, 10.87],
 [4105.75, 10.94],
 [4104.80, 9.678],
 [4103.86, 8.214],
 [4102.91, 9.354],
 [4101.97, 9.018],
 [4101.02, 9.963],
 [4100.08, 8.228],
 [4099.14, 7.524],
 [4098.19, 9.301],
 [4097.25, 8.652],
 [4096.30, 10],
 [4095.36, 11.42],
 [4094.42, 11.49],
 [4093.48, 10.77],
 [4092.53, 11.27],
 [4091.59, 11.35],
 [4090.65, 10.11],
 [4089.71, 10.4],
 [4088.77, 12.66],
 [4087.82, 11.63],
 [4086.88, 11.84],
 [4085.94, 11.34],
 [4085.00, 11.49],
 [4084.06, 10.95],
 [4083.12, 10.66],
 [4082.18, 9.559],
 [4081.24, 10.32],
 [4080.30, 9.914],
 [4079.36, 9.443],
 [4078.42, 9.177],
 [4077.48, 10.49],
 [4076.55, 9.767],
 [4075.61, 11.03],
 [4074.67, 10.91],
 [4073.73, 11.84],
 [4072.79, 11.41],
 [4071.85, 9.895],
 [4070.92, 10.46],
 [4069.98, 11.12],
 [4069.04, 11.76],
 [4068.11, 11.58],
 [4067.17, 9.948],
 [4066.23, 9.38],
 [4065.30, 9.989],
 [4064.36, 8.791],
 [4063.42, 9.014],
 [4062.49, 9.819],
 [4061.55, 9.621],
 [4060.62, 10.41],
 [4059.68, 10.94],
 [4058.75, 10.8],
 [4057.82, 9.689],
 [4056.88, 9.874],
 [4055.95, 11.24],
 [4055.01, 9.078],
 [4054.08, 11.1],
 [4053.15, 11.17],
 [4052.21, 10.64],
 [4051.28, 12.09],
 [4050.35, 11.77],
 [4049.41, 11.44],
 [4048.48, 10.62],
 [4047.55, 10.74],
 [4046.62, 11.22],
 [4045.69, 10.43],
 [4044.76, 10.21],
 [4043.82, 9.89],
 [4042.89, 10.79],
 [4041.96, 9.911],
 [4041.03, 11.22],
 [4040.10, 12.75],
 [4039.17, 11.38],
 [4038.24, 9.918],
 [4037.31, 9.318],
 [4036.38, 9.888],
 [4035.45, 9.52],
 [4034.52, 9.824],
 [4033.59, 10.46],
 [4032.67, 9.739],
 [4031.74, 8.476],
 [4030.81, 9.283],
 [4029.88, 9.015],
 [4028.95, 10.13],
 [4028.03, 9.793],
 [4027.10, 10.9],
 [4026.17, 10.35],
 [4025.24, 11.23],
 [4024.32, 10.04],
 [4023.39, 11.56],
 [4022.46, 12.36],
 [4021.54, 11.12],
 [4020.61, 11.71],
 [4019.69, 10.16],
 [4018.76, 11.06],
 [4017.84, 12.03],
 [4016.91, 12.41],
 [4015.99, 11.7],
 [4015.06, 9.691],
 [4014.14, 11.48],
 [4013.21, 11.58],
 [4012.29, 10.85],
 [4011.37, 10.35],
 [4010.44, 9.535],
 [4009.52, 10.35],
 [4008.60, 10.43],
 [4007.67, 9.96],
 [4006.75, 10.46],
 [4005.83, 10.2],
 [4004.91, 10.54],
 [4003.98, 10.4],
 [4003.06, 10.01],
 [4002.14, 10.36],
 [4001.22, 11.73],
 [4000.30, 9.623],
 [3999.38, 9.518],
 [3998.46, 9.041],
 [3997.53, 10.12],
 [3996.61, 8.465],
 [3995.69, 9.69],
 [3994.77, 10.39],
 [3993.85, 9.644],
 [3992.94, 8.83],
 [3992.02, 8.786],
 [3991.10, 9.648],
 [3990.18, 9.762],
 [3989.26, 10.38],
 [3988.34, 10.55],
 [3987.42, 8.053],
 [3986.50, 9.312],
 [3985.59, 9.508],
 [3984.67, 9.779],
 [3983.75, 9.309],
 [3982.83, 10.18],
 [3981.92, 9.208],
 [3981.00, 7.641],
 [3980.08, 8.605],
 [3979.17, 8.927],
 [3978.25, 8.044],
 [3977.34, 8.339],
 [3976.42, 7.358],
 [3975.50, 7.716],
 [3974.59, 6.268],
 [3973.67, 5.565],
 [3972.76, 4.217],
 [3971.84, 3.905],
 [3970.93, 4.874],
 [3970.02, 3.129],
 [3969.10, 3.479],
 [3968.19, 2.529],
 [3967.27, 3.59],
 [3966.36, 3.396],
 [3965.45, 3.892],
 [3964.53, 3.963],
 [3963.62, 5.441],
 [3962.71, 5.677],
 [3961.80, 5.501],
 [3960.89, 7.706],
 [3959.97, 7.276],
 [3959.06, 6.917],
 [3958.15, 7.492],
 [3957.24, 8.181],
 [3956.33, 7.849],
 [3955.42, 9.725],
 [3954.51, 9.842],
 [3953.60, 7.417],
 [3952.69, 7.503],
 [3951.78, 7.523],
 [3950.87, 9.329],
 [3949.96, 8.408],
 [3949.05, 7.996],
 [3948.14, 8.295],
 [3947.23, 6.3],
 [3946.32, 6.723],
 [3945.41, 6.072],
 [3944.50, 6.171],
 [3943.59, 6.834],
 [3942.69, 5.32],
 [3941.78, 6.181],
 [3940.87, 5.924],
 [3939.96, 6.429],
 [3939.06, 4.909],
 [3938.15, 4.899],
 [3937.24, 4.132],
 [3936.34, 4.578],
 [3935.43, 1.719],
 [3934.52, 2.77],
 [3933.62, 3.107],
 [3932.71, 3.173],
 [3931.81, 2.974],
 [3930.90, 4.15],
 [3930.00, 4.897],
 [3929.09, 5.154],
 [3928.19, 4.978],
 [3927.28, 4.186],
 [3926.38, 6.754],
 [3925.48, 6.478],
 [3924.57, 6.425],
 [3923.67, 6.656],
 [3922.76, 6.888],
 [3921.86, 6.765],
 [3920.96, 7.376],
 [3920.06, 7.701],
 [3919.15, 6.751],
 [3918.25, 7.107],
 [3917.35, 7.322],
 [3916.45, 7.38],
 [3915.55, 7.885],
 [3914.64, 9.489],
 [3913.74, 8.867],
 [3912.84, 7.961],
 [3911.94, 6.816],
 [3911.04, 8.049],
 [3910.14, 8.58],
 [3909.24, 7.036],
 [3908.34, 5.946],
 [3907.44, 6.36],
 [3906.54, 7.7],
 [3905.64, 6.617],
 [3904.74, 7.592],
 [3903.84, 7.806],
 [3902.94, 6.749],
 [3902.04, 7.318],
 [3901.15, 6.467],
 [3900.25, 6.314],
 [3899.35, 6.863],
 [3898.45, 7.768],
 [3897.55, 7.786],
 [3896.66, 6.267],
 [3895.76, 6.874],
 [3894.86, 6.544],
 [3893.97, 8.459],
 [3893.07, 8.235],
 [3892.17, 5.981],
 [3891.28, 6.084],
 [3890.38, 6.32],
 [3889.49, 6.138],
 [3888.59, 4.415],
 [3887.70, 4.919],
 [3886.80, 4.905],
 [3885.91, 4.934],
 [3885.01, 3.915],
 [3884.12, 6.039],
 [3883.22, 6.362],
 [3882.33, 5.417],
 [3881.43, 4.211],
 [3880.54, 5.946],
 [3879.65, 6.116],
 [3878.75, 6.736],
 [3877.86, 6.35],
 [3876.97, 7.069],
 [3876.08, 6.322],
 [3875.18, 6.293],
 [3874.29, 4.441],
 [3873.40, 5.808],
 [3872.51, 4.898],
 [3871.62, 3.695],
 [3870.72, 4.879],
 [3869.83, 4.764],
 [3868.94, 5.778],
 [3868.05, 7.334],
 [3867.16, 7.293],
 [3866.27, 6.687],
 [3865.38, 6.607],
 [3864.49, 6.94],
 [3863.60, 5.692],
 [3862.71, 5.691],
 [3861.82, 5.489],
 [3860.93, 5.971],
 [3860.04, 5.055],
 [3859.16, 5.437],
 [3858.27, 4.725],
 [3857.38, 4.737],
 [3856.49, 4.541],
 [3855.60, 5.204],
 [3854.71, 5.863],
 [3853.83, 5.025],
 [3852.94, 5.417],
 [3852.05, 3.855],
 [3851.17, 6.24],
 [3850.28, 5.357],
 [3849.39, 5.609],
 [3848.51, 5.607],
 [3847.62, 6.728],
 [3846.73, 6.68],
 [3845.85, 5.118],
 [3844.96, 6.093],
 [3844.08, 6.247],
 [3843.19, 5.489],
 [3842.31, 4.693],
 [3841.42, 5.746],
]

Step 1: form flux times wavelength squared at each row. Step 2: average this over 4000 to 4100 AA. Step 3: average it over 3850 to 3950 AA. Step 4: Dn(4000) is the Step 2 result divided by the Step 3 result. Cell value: 1.9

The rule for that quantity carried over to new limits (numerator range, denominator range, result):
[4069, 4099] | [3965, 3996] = 1.50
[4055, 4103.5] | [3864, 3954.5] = 1.79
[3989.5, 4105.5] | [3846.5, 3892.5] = 2.02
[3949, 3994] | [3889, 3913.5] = 1.08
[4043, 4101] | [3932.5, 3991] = 1.66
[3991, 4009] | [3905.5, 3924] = 1.39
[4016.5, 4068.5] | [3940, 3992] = 1.53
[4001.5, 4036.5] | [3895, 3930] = 1.59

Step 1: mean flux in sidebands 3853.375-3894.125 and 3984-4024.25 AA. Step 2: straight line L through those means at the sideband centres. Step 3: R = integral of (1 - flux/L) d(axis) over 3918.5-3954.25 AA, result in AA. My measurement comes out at 9.04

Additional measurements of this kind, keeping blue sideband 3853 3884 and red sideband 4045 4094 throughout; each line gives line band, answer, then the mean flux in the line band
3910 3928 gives -0.8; 7.21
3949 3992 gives 5.0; 7.26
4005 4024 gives -3.4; 10.9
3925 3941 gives 6.1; 4.49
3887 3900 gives -0.6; 6.58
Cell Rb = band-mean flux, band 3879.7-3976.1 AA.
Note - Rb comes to 6.2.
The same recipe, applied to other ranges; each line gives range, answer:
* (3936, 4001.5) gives 7.35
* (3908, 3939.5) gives 5.99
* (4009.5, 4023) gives 11.1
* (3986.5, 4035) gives 10.3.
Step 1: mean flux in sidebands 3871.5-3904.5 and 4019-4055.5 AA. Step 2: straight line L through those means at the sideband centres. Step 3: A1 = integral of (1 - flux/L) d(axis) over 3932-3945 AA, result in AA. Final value 5.1 AA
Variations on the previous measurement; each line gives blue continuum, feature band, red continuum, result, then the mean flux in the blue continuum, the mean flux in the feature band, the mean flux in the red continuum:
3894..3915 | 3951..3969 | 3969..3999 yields 3.5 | 7.31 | 6.39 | 8.2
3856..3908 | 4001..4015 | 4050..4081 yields -2.2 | 6.08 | 10.5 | 10.4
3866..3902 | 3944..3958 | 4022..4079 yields 0.0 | 6.05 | 7.81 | 10.4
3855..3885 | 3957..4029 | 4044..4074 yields 1.3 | 5.69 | 8.79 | 10.5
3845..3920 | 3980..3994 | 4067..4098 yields -1.2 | 6.26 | 9.34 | 10.7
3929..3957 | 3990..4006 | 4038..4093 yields -3.4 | 6.04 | 9.81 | 10.7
